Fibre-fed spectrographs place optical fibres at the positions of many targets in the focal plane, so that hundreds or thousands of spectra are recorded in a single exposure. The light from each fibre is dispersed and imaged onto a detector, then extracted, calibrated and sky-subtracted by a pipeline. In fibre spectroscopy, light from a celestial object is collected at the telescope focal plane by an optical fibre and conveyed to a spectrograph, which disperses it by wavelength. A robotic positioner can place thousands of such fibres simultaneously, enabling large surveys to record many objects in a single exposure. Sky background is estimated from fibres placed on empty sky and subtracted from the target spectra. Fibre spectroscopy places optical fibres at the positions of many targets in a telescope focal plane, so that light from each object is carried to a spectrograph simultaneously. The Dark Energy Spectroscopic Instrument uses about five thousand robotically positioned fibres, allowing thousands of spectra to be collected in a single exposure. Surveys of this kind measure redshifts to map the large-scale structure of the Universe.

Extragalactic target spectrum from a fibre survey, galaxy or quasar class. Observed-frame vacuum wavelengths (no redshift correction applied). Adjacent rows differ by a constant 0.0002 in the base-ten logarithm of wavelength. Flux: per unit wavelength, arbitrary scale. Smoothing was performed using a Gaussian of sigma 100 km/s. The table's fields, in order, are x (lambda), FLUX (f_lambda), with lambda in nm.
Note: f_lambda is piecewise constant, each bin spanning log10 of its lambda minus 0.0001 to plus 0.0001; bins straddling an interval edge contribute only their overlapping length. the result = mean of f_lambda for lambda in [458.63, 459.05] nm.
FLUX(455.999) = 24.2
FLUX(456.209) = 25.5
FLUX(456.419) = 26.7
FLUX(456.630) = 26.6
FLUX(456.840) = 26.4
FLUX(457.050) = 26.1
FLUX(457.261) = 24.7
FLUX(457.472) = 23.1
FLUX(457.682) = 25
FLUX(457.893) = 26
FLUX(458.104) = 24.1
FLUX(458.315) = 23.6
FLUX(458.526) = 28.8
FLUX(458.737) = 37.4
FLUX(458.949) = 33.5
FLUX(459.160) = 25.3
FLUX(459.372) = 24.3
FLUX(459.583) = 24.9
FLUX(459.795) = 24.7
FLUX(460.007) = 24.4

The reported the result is 35.4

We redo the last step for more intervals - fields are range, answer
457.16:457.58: 23.9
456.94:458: 25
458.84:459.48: 27.7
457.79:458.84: 28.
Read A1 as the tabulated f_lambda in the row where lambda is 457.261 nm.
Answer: 24.7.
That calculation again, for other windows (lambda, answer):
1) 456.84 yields 26.4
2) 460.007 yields 24.4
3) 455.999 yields 24.2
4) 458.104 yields 24.1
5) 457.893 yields 26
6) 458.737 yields 37.4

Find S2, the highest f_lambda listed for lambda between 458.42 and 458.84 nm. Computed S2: 37.4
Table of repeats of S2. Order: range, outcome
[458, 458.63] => 28.8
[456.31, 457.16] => 26.7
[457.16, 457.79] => 25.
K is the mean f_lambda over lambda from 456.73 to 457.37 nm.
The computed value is 25.7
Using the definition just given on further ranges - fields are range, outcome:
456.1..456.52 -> 26.1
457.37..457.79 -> 24.1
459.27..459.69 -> 24.6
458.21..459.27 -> 29.7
